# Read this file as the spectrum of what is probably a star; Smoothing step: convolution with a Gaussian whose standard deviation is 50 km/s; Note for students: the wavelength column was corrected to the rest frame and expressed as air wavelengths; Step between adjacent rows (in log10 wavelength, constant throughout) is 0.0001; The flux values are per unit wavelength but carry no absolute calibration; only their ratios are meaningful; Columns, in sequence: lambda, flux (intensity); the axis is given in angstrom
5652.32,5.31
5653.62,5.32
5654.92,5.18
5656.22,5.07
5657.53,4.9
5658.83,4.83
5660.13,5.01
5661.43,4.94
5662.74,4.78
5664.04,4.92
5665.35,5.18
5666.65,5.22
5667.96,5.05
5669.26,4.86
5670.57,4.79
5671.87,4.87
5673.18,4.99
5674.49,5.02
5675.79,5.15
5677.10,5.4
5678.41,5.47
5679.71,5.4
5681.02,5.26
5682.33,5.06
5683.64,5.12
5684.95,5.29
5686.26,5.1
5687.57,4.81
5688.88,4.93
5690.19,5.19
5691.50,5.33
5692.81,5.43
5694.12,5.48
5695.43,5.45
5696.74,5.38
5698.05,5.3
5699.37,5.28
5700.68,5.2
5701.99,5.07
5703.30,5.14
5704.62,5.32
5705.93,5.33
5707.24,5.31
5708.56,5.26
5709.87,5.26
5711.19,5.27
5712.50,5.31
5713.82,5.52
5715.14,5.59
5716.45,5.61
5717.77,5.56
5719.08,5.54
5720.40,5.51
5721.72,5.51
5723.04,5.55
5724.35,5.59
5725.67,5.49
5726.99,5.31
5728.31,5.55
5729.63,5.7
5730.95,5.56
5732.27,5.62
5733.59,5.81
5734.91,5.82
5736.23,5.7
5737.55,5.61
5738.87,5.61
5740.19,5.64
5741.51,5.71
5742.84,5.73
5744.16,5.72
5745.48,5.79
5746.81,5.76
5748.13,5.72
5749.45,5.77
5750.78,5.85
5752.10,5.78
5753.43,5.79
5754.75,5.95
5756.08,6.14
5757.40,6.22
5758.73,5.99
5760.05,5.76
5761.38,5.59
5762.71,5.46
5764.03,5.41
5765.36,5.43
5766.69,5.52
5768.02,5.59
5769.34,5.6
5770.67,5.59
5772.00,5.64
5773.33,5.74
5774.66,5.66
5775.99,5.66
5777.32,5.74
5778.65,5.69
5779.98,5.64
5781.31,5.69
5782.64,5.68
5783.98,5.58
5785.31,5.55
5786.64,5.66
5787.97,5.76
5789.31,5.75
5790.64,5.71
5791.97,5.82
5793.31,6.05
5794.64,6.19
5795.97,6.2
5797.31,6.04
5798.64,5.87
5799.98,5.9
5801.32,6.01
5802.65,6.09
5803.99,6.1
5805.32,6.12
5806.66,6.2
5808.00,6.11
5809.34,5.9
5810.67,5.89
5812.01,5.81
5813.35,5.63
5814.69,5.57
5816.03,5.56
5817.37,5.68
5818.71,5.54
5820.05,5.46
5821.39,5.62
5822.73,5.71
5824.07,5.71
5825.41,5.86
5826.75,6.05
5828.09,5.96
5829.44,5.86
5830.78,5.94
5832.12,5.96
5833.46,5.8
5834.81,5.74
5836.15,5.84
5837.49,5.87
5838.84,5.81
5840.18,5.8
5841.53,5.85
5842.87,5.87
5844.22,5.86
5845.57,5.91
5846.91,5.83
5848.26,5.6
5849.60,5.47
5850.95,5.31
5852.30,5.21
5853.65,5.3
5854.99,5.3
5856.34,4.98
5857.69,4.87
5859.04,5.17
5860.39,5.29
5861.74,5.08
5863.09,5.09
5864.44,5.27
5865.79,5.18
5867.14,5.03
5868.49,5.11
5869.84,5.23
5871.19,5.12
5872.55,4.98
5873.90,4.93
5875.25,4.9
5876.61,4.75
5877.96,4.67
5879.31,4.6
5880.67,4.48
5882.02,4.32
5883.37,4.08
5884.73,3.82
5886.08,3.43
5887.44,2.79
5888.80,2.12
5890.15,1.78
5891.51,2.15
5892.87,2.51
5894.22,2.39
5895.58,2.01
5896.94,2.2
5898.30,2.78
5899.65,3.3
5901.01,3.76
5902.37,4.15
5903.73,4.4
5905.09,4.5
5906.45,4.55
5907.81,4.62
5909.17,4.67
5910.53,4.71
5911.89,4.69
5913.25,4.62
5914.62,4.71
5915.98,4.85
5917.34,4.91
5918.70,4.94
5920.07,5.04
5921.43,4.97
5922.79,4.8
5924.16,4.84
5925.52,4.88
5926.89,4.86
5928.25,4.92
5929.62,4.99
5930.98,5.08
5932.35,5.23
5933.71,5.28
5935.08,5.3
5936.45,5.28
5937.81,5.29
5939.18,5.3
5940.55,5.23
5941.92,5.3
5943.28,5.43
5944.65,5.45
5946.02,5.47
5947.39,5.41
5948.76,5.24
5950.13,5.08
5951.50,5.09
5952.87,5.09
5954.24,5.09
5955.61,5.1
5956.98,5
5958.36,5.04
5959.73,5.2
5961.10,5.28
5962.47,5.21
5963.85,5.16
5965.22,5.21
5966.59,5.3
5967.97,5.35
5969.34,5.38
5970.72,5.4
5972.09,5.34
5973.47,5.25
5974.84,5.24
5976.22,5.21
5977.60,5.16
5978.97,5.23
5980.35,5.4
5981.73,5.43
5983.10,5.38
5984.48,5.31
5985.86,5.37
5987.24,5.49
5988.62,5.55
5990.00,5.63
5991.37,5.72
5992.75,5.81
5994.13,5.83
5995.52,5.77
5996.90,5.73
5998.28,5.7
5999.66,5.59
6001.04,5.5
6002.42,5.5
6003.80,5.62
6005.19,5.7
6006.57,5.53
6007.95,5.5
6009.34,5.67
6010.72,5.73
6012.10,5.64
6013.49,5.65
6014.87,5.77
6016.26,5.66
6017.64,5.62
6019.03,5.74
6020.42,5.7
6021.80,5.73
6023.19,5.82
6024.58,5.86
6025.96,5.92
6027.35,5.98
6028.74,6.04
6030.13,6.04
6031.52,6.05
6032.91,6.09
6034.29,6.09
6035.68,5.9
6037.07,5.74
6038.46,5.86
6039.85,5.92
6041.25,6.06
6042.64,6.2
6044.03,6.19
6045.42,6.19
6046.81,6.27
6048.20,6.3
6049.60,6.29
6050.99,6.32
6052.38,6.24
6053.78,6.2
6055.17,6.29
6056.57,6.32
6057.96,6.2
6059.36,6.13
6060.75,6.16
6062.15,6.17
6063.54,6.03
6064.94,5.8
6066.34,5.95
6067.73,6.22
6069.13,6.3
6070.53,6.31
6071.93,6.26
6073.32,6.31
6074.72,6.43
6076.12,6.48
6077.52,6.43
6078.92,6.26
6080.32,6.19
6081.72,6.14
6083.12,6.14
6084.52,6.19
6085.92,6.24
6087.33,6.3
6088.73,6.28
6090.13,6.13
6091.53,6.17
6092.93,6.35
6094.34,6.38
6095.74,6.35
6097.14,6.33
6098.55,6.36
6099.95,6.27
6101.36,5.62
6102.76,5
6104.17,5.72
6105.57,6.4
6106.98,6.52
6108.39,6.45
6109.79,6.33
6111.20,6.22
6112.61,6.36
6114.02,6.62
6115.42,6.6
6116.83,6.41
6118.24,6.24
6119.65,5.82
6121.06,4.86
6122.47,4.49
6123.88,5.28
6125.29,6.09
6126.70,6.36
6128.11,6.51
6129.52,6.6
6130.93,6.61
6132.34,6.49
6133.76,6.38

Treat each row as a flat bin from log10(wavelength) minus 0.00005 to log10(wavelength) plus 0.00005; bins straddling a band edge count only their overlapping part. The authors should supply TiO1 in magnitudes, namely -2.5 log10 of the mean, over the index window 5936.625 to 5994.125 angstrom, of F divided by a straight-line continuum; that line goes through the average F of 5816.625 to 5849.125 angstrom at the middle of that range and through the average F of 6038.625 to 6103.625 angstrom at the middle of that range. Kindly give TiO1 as 0.13 mag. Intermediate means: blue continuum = 5.8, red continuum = 6.18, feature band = 5.31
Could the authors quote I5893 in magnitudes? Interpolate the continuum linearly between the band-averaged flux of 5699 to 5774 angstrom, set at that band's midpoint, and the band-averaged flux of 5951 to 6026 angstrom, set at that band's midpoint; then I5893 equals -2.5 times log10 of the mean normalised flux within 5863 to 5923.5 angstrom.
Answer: 0.30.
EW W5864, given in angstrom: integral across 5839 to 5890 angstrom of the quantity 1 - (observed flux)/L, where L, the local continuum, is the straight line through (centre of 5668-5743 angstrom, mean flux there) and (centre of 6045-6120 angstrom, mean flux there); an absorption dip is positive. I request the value 7.2 angstrom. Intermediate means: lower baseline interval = 5.36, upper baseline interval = 6.22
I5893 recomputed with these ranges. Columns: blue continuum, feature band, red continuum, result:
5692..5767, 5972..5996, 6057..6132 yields 0.10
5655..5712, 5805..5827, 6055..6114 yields -0.05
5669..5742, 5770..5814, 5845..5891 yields -0.16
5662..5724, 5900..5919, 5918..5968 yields 0.14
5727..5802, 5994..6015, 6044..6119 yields 0.09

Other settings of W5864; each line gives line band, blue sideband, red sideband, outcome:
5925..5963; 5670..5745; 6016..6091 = 4.49 angstrom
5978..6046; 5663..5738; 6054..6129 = 2.79 angstrom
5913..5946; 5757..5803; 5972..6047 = 3.71 angstrom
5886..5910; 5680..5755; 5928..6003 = 9.55 angstrom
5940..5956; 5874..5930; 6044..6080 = -1.93 angstrom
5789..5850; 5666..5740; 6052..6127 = -2.98 angstrom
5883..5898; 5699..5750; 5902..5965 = 7.27 angstrom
